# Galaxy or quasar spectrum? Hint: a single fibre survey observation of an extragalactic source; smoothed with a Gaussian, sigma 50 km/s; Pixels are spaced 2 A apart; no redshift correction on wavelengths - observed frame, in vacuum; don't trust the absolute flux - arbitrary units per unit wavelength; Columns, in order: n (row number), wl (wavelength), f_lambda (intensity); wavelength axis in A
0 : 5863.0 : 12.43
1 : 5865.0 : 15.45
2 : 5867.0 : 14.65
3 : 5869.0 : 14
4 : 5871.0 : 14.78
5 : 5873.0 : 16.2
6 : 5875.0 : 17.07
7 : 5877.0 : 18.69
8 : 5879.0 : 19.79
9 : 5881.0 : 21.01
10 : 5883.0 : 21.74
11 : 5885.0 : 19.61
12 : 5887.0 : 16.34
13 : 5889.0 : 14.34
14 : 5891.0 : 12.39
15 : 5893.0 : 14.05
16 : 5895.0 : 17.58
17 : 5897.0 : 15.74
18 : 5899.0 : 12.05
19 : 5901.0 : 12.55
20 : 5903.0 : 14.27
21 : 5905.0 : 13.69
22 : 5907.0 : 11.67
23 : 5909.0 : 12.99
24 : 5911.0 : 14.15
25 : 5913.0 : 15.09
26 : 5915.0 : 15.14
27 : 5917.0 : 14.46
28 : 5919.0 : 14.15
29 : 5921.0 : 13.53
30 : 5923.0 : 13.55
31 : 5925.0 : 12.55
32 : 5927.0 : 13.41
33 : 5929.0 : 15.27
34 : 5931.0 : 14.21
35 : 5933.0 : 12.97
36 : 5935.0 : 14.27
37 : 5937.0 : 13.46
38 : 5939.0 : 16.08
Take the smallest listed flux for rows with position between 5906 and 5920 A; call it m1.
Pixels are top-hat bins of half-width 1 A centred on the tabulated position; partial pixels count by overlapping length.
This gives 11.67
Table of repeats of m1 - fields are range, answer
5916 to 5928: 12.55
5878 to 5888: 16.34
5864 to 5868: 14.65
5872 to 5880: 16.2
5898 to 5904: 12.05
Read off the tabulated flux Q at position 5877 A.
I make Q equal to 18.69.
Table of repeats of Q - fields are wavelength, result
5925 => 12.55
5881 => 21.01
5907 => 11.67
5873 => 16.2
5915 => 15.14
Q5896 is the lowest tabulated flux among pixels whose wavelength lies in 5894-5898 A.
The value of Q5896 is 15.74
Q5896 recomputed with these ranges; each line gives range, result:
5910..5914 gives 14.15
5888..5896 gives 12.39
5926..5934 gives 12.97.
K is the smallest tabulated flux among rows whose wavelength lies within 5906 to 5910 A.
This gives 11.67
